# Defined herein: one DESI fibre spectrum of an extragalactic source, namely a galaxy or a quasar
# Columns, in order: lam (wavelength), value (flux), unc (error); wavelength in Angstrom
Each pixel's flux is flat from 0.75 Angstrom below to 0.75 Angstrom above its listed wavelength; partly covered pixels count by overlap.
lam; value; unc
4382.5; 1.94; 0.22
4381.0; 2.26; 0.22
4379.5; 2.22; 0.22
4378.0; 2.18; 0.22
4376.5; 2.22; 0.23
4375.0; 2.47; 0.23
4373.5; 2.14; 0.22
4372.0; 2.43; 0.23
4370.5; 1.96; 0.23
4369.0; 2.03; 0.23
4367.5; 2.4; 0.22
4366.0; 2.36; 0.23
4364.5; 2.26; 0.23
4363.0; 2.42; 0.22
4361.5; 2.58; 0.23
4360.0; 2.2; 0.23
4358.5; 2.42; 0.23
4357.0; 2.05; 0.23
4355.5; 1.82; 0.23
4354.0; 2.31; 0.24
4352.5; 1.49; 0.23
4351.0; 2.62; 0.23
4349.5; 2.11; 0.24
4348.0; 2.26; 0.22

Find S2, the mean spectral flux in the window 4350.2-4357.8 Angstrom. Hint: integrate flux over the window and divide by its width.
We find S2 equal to 2.06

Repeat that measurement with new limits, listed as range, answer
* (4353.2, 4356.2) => 2.06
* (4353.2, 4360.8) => 2.16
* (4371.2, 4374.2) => 2.28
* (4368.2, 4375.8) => 2.21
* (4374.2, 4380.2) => 2.27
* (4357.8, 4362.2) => 2.4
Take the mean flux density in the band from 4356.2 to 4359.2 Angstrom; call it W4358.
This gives 2.22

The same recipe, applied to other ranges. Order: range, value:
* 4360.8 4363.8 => 2.49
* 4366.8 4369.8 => 2.21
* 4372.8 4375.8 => 2.31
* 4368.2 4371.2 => 2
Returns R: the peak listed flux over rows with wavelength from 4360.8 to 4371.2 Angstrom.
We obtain 2.58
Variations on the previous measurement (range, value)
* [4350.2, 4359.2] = 2.62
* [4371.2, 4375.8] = 2.47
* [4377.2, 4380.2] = 2.22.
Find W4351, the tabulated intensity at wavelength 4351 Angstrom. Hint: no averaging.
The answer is 2.62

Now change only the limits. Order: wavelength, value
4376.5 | 2.22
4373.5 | 2.14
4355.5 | 1.82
